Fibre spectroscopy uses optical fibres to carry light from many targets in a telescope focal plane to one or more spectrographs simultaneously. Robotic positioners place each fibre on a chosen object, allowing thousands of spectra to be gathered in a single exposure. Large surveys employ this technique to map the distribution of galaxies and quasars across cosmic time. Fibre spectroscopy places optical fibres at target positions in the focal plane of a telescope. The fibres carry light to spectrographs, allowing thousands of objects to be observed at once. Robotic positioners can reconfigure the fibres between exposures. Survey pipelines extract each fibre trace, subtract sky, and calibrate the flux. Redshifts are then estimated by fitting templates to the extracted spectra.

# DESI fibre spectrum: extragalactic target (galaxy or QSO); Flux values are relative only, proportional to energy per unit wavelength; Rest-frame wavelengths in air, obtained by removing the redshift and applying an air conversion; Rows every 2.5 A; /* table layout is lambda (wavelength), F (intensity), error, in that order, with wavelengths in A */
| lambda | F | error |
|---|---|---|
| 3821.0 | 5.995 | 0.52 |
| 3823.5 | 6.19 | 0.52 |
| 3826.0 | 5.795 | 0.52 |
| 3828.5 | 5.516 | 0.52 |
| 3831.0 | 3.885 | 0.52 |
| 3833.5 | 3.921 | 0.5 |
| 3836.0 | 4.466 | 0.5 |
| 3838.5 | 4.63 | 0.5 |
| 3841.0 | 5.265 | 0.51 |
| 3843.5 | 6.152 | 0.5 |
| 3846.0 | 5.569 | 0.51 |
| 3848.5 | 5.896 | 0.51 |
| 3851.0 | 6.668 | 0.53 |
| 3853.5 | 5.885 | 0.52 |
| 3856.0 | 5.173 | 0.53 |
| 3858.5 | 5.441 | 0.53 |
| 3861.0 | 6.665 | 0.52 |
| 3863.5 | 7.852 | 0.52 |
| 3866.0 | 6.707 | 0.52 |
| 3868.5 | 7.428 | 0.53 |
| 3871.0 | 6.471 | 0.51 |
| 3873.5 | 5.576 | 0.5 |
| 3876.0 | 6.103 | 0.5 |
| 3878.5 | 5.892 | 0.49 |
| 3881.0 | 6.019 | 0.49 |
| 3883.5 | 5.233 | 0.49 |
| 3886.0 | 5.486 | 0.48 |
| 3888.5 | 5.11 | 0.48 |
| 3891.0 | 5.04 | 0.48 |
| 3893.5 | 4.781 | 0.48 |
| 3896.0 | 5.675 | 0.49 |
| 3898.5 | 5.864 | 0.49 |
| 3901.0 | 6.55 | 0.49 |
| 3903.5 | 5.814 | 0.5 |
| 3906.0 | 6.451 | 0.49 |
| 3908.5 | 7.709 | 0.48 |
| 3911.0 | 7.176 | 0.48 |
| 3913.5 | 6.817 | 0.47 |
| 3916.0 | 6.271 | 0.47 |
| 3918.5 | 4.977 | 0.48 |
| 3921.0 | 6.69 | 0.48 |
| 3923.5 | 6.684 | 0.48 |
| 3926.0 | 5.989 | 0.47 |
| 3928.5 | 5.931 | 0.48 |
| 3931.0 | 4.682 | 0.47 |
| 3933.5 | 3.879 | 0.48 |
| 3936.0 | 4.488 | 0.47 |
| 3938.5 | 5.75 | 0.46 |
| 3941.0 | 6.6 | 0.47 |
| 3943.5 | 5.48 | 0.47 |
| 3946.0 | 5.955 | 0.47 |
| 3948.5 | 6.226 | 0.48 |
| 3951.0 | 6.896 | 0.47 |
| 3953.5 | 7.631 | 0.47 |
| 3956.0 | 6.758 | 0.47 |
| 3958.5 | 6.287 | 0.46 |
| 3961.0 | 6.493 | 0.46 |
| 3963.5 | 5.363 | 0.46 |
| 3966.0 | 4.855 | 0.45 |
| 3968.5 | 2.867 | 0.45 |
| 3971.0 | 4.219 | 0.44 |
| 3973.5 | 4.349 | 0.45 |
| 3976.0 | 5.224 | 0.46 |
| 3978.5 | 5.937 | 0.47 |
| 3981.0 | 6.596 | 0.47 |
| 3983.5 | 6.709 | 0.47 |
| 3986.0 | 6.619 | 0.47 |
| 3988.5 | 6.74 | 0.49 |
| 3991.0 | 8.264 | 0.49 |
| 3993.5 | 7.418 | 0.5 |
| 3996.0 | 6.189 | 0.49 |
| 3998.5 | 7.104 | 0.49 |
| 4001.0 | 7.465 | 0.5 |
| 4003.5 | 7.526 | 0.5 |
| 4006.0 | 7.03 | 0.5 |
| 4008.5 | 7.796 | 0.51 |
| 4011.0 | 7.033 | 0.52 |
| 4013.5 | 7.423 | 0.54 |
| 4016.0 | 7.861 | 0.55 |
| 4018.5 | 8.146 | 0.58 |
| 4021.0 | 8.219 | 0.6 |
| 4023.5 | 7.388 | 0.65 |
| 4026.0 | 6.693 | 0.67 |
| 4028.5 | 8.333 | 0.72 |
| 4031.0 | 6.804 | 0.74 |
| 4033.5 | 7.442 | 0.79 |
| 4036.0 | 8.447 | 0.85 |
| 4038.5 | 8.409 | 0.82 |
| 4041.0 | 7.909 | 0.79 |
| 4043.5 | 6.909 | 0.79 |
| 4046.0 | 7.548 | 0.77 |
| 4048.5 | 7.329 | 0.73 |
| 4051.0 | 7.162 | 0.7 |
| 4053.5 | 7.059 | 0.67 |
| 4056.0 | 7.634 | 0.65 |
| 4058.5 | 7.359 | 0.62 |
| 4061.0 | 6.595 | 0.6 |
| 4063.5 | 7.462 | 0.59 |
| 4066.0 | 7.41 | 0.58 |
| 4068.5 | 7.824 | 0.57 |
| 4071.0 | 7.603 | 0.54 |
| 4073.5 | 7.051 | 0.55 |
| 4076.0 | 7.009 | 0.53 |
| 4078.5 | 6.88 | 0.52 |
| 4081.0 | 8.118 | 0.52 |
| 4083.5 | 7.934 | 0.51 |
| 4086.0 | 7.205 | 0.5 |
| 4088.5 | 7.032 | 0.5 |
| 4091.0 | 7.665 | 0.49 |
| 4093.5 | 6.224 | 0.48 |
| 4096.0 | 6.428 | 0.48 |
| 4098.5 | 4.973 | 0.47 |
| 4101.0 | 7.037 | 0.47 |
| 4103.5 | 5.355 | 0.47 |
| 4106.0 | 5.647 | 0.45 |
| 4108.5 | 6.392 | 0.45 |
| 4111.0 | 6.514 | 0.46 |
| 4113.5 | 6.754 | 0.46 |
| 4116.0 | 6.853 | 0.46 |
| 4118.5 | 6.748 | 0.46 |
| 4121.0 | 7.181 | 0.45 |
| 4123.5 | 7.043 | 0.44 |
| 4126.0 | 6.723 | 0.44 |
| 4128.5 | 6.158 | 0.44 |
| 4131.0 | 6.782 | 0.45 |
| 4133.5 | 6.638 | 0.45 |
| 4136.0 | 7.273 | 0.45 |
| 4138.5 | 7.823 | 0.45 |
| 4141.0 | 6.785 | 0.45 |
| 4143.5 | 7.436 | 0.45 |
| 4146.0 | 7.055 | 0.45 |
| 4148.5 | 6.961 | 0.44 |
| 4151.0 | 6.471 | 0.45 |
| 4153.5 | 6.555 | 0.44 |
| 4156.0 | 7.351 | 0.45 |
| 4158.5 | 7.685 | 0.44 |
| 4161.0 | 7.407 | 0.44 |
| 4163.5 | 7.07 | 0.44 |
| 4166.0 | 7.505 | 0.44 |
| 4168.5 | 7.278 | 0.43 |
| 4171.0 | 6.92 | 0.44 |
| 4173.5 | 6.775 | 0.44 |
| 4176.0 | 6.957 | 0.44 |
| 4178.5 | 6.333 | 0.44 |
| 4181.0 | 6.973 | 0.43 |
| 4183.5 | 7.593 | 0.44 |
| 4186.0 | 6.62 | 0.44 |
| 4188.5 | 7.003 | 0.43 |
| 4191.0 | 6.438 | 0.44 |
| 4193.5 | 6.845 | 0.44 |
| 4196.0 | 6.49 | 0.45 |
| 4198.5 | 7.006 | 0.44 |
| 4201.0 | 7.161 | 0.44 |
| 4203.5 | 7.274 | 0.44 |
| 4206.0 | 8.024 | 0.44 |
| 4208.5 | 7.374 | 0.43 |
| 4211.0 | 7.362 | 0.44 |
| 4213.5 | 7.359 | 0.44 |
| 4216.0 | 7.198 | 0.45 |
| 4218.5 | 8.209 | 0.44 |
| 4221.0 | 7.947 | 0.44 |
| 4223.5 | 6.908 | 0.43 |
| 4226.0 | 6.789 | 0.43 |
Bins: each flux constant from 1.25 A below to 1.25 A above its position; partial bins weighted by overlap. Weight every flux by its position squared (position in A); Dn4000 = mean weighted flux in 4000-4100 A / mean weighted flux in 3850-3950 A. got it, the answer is 1.3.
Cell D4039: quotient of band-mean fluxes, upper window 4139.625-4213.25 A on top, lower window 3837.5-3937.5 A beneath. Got 1.19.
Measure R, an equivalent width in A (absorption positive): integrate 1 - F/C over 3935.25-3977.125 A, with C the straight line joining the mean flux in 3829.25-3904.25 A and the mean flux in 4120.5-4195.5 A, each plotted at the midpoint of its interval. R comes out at 3.2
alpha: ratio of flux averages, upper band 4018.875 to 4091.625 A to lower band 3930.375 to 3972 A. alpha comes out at 1.3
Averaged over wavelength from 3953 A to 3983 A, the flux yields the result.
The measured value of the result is 5.53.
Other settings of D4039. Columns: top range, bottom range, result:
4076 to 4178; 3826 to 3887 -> 1.20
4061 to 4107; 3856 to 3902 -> 1.16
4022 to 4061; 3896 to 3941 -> 1.25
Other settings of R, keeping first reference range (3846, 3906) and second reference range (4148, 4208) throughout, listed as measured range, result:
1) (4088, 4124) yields 1.5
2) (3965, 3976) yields 3.7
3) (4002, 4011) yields -1.3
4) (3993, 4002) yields -0.8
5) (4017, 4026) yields -1.8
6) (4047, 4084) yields -4.0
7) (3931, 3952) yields 2.1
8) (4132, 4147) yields -0.6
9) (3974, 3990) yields 0.3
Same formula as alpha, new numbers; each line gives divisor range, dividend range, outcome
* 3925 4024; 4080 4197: 1.09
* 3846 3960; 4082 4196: 1.13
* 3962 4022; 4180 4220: 1.10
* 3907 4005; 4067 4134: 1.11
